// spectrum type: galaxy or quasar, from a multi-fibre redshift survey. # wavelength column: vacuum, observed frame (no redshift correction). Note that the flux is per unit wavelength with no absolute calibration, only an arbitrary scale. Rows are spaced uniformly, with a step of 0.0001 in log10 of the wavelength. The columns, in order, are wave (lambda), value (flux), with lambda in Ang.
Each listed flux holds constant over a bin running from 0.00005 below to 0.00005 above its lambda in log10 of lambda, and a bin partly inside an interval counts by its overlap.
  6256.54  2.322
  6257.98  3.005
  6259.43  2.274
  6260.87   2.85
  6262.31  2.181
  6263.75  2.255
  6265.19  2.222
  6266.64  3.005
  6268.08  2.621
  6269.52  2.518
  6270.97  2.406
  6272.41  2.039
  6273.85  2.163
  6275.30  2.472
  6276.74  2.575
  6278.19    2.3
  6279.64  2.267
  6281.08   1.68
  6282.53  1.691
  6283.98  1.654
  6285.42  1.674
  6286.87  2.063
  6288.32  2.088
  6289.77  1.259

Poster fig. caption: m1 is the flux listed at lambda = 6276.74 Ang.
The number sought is 2.575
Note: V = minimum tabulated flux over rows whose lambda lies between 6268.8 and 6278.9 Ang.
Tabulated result 2.039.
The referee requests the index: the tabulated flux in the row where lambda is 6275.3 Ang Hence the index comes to 2.472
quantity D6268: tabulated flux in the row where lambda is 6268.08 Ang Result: 2.621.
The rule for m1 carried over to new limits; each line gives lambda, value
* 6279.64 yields 2.267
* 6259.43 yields 2.274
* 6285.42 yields 1.674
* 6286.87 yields 2.063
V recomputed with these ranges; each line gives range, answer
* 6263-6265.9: 2.222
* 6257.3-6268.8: 2.181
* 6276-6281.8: 1.68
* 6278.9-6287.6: 1.654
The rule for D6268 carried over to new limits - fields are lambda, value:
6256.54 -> 2.322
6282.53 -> 1.691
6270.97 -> 2.406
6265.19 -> 2.222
